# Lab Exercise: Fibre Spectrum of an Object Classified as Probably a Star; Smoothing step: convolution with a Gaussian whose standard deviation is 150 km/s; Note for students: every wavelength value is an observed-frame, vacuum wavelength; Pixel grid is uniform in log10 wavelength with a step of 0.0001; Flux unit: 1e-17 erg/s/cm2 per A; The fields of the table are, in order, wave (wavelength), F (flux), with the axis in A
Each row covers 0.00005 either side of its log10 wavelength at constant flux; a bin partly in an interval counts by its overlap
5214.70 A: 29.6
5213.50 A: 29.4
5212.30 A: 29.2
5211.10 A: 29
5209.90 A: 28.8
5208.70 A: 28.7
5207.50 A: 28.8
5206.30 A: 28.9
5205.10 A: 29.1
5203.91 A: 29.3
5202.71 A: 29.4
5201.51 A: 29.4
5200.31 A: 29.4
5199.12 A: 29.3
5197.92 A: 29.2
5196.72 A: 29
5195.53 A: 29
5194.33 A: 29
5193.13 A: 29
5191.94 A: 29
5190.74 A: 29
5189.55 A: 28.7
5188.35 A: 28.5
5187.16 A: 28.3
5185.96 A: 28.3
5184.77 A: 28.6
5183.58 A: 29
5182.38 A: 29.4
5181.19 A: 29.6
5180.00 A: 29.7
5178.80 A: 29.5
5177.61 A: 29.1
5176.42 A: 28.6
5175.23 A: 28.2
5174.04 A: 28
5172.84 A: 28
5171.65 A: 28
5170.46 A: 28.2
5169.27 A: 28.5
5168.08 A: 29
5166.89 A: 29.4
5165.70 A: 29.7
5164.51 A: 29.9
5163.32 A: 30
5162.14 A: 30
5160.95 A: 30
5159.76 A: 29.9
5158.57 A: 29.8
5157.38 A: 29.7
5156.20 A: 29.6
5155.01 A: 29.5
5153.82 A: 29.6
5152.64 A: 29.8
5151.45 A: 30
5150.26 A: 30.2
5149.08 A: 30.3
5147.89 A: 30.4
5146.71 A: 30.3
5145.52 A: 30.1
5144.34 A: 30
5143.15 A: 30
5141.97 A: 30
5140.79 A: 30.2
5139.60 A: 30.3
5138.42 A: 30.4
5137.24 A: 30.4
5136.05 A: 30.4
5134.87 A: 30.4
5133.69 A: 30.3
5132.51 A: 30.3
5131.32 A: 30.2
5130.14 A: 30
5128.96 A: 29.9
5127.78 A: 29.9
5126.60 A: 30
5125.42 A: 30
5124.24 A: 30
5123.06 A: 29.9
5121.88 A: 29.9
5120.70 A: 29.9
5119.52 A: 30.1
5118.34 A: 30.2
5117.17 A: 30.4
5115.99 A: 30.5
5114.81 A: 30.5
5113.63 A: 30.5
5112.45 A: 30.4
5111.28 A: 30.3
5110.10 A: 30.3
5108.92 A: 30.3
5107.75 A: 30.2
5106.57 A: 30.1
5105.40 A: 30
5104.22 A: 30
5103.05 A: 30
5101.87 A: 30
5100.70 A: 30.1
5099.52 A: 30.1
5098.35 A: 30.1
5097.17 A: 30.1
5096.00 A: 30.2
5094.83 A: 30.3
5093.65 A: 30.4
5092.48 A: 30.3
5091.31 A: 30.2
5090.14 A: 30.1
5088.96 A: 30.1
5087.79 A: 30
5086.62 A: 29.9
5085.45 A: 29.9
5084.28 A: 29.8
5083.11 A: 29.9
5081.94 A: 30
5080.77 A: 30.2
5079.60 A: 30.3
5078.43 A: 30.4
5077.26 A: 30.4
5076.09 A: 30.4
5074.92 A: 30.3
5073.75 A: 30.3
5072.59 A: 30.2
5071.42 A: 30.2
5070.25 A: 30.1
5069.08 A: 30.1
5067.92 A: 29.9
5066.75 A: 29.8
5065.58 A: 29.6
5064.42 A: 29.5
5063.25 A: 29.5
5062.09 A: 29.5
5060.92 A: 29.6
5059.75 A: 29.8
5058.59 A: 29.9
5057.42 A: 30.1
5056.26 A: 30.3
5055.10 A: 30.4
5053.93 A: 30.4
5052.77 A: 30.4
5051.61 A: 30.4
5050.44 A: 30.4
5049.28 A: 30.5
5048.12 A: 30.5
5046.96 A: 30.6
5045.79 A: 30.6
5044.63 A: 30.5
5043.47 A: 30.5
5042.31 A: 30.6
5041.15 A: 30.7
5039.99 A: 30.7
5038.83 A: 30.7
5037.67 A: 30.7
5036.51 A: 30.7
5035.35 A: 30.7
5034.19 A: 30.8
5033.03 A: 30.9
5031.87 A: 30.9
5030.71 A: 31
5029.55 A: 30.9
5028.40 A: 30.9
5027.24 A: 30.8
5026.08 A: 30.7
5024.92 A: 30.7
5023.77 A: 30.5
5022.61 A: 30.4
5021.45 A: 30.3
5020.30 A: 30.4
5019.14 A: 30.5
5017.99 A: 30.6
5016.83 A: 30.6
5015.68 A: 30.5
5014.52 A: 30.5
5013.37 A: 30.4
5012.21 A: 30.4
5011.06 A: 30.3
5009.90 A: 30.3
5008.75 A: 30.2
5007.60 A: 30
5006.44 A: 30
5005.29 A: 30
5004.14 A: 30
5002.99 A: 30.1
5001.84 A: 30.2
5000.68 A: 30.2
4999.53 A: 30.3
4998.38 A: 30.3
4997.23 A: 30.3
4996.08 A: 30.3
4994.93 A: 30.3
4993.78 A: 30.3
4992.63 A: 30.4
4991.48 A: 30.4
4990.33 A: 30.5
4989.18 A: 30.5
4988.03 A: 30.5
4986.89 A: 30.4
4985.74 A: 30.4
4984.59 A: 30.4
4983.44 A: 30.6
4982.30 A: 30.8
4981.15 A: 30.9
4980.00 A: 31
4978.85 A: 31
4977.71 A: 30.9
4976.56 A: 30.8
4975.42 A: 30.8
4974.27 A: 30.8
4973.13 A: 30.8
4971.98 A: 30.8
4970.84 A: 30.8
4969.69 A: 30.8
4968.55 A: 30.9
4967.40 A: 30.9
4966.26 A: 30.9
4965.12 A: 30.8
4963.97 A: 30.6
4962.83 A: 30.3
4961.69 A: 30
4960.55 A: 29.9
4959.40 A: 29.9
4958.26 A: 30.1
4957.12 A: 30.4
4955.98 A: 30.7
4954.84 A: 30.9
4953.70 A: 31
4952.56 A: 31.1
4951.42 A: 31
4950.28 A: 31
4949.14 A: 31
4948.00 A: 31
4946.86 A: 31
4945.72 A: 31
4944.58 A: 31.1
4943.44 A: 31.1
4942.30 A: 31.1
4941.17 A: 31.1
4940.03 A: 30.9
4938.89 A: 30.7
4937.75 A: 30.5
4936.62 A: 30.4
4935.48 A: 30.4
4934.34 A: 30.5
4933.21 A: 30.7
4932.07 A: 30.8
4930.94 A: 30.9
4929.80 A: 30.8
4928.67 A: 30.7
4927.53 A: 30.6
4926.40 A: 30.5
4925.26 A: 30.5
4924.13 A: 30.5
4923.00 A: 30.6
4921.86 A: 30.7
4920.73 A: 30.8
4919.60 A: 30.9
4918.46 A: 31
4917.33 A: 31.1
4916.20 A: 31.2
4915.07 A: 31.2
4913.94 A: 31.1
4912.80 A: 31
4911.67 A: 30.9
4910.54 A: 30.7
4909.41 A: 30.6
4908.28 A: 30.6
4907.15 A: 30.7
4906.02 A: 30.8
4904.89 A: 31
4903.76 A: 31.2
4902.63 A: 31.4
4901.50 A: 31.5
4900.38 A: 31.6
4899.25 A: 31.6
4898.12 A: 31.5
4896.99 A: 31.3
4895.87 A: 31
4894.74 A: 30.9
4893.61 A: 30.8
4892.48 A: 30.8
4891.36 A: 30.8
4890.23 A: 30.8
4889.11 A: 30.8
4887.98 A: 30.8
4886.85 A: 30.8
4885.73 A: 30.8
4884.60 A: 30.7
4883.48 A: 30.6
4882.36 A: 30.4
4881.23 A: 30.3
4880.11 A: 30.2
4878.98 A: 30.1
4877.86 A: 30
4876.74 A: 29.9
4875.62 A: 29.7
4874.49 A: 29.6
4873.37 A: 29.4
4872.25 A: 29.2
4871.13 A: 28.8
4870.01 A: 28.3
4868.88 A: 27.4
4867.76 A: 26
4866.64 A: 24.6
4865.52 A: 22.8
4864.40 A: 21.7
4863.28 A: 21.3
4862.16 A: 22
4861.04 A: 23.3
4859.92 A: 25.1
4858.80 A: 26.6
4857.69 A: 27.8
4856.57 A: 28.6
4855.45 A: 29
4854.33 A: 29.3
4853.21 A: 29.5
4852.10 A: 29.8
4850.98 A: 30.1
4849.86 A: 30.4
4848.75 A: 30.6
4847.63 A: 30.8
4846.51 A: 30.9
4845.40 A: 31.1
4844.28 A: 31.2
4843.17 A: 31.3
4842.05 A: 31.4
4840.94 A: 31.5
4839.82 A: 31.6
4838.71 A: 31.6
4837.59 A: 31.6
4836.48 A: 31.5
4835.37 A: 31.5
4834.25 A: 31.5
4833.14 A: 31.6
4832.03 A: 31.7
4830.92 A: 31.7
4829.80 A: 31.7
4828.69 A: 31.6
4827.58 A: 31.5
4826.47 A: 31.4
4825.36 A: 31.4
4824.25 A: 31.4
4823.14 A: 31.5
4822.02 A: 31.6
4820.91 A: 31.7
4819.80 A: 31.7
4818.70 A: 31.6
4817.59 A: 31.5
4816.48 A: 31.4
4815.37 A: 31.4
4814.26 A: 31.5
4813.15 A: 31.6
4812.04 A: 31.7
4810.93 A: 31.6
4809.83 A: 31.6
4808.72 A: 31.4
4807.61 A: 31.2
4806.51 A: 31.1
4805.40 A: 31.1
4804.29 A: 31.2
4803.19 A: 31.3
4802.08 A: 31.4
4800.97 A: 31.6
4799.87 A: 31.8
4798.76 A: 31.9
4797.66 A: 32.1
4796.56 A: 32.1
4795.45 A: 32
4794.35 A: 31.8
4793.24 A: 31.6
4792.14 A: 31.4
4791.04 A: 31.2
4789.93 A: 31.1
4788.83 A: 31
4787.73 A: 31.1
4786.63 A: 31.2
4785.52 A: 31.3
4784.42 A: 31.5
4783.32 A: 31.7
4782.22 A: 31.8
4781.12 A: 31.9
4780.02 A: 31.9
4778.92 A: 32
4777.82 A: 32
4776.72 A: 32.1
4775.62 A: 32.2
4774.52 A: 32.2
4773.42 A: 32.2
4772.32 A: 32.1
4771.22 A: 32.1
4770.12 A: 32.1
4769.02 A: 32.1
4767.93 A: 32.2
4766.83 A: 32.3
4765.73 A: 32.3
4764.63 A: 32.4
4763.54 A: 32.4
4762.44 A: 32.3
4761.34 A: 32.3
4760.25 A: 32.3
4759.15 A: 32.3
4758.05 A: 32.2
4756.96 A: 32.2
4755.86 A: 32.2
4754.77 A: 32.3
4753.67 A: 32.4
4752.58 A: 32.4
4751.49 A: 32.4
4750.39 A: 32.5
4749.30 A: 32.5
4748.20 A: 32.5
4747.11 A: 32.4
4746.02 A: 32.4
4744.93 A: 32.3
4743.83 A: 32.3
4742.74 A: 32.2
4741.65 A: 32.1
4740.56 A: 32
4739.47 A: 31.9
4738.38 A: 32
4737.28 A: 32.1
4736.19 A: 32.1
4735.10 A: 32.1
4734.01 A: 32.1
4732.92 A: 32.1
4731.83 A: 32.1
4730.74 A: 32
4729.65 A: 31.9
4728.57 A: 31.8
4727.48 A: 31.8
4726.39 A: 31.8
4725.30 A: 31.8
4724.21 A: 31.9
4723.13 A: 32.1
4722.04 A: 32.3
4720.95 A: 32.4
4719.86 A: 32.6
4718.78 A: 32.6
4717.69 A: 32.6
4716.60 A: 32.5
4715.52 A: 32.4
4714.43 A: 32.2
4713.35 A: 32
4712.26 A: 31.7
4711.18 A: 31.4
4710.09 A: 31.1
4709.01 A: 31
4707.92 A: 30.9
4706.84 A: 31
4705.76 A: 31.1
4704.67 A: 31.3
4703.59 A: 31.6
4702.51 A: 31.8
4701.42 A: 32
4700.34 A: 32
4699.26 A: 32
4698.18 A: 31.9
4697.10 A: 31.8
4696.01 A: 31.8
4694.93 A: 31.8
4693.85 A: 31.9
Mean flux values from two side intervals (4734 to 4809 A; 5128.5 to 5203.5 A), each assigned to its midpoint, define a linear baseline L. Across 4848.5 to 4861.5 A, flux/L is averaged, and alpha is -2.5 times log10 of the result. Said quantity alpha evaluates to 0.11 mag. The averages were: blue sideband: 31.9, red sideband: 29.5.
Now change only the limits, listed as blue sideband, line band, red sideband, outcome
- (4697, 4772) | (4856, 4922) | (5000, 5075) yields 0.062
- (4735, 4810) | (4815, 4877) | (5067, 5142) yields 0.072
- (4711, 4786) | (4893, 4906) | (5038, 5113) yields 0.000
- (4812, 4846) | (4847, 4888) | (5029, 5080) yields 0.112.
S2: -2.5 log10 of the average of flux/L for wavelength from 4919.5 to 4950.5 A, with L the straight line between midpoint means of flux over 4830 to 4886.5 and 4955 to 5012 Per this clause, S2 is -0.03 mag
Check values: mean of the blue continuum 29.1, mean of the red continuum 30.5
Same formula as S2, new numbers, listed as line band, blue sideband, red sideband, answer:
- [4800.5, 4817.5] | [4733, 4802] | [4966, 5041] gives 0.01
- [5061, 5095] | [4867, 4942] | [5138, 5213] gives -0.01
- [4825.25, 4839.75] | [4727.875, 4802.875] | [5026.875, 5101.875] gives 0.00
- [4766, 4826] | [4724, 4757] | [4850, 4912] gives -0.02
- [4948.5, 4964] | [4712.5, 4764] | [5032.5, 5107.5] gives 0.01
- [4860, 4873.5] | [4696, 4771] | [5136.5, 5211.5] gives 0.23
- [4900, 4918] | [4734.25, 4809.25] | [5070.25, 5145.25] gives 0.01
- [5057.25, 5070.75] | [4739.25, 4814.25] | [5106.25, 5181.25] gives 0.02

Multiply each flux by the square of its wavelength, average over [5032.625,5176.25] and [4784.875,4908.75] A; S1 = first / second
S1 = 1.10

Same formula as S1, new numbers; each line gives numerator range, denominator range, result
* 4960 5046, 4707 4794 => 1.06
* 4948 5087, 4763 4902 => 1.07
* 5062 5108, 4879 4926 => 1.05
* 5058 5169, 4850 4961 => 1.09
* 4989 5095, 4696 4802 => 1.07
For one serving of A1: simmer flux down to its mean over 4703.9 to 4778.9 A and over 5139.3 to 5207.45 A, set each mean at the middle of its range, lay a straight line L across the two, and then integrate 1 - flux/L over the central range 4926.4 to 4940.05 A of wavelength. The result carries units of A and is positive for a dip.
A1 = 0.10 A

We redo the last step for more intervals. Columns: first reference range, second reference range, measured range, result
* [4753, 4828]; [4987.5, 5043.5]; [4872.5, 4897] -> 0.61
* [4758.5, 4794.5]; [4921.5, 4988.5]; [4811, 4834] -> 0.02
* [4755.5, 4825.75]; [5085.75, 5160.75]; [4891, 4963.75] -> 0.57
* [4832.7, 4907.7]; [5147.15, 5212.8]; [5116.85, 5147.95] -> -0.94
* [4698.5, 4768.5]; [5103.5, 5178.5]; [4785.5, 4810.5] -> 0.20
